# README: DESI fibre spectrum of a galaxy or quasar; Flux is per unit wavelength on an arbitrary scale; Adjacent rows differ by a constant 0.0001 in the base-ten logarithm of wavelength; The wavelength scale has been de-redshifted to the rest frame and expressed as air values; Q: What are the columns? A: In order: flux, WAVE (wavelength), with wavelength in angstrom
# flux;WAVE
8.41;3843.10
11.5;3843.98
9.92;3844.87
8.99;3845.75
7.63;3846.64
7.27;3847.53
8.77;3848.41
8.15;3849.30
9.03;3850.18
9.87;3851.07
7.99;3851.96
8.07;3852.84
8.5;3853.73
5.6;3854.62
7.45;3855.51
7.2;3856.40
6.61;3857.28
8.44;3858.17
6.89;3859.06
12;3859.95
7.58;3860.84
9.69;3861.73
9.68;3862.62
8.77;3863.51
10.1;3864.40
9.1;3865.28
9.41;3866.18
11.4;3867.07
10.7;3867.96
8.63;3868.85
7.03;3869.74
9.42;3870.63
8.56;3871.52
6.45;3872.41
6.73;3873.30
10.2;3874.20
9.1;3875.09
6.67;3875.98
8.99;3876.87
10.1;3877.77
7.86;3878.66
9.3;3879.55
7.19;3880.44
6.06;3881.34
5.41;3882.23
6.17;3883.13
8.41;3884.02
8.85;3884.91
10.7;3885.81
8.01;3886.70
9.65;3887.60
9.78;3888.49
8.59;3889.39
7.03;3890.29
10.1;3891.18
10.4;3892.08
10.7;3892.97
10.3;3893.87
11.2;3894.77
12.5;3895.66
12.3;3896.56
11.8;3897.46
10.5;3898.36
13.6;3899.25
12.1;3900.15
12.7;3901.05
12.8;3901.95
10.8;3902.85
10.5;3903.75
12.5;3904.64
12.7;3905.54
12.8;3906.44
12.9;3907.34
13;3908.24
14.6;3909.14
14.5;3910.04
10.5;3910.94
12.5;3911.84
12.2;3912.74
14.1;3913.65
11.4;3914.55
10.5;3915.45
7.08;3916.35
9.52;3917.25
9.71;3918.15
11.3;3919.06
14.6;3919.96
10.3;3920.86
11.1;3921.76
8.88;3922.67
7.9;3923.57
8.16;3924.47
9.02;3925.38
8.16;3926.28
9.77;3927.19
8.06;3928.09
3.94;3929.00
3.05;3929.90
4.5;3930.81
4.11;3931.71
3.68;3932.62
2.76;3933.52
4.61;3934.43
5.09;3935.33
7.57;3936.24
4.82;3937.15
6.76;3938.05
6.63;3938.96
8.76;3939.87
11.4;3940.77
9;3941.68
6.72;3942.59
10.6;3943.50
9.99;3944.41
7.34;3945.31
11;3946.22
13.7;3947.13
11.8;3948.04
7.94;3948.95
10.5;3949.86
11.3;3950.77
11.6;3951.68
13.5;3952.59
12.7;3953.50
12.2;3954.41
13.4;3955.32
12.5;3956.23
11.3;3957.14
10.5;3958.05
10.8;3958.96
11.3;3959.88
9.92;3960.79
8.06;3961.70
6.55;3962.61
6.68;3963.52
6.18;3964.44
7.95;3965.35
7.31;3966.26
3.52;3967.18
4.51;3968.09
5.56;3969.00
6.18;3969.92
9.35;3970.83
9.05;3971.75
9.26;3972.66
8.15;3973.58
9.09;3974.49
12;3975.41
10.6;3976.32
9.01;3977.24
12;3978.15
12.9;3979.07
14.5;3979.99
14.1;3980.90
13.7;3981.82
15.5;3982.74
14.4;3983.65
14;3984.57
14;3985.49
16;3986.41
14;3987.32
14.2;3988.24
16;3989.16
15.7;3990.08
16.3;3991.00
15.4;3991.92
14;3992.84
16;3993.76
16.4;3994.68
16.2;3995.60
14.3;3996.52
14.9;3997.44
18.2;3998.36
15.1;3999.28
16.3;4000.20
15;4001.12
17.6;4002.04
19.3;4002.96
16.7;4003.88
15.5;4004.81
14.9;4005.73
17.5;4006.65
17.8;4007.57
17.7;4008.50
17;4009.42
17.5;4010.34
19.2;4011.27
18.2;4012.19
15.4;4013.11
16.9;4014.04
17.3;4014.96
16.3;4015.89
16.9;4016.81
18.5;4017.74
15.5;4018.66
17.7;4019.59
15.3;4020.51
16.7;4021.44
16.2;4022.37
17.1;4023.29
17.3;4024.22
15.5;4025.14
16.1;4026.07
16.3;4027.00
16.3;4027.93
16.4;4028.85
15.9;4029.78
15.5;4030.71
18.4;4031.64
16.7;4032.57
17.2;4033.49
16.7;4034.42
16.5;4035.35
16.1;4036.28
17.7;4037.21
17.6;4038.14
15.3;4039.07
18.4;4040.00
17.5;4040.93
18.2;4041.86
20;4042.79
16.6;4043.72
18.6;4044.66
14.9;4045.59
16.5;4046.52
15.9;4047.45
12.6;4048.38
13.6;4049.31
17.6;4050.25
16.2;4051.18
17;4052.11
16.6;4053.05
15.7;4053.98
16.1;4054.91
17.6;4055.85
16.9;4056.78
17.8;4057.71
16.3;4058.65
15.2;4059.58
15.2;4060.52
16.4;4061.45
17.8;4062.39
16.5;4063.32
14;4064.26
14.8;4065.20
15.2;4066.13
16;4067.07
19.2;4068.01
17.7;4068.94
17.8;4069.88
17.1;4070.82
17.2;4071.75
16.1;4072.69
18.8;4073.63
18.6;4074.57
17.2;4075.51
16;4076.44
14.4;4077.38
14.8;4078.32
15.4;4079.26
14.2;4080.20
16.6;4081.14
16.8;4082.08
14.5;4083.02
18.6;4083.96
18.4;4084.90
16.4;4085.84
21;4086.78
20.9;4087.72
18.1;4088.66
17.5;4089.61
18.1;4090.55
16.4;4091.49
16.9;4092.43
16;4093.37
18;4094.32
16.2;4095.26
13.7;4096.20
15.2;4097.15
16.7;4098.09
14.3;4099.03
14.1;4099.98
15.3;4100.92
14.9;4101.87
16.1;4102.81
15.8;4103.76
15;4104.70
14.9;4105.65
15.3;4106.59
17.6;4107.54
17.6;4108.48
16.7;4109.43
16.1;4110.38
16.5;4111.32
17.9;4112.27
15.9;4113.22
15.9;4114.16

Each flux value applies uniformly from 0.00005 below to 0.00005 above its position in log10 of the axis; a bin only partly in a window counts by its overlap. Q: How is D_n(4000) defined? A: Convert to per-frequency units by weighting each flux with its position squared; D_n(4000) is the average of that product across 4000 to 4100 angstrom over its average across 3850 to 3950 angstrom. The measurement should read 1.9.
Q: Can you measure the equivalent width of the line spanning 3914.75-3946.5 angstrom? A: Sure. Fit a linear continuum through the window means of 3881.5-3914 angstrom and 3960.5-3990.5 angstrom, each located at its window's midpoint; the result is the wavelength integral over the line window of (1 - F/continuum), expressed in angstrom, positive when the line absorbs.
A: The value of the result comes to 8.57 angstrom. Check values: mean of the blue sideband 11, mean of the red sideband 10.6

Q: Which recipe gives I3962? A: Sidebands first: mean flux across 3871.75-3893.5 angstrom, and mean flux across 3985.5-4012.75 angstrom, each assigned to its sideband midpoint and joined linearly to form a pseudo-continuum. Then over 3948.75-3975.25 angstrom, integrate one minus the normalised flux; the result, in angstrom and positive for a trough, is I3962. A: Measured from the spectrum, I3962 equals 8.6 angstrom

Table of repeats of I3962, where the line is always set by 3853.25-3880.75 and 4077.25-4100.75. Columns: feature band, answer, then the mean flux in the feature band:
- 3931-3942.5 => 5.04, 6.24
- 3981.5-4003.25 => -4.03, 15.5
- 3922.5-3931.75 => 3.26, 6.93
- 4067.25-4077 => -0.96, 17.5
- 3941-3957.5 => 0.83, 11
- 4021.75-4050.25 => -3.84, 16.6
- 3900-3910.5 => -2.88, 12.7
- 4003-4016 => -3.23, 17.1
